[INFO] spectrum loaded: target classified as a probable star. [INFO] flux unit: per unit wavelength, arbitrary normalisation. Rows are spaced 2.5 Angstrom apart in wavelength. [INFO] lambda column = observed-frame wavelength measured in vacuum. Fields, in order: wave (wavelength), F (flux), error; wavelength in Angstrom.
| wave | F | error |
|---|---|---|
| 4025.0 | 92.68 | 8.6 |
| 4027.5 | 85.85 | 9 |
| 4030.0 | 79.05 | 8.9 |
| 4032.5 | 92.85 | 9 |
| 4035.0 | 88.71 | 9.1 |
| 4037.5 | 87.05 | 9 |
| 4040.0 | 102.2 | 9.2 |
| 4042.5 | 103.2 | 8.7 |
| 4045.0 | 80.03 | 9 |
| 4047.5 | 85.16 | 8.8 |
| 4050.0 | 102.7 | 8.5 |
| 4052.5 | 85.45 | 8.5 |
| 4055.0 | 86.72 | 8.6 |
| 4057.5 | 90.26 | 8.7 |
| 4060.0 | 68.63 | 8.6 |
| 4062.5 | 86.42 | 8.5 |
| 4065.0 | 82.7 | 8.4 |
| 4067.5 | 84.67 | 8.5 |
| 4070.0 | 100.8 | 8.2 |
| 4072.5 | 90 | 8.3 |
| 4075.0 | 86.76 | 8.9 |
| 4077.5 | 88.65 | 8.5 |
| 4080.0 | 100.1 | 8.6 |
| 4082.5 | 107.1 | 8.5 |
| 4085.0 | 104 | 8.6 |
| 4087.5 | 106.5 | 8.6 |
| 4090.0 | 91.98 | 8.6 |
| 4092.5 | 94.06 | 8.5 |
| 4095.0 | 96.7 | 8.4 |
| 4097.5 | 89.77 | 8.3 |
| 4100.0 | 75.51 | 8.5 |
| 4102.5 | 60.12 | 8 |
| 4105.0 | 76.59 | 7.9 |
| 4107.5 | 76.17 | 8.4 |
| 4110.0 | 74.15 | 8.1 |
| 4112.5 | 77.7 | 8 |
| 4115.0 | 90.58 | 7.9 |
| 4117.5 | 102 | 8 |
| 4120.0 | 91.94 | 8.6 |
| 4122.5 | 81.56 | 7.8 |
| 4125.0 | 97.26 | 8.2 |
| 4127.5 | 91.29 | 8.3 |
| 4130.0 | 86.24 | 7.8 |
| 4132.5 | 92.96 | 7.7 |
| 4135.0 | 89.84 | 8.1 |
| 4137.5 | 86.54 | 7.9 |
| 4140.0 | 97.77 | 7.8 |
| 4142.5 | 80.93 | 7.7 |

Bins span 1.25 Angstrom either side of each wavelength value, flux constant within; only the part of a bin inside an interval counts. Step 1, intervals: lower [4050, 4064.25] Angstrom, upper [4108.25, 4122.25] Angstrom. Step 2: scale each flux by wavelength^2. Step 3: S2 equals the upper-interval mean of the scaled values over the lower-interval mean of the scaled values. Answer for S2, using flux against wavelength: 1.05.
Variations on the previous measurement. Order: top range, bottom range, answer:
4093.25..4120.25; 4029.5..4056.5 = 0.94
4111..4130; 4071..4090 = 0.94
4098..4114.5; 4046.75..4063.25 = 0.89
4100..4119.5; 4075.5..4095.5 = 0.82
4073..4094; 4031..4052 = 1.07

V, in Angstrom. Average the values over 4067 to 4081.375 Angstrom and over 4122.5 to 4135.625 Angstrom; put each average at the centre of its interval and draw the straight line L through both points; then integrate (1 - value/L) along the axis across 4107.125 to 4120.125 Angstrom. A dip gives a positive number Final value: 0.8 Angstrom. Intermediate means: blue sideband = 92.3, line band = 85.5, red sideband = 90.6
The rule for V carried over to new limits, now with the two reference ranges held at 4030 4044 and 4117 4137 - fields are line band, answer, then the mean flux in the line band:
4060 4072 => 0.8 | 86.6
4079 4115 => 1.5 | 87.9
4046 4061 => 1.0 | 86.7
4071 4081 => 0.1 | 91.4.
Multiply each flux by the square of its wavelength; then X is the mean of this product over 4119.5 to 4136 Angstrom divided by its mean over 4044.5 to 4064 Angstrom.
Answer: 1.09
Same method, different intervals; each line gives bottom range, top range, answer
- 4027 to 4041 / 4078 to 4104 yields 1.06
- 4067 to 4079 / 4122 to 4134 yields 1.02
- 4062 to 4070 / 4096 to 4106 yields 0.89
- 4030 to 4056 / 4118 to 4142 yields 1.04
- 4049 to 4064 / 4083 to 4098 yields 1.15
